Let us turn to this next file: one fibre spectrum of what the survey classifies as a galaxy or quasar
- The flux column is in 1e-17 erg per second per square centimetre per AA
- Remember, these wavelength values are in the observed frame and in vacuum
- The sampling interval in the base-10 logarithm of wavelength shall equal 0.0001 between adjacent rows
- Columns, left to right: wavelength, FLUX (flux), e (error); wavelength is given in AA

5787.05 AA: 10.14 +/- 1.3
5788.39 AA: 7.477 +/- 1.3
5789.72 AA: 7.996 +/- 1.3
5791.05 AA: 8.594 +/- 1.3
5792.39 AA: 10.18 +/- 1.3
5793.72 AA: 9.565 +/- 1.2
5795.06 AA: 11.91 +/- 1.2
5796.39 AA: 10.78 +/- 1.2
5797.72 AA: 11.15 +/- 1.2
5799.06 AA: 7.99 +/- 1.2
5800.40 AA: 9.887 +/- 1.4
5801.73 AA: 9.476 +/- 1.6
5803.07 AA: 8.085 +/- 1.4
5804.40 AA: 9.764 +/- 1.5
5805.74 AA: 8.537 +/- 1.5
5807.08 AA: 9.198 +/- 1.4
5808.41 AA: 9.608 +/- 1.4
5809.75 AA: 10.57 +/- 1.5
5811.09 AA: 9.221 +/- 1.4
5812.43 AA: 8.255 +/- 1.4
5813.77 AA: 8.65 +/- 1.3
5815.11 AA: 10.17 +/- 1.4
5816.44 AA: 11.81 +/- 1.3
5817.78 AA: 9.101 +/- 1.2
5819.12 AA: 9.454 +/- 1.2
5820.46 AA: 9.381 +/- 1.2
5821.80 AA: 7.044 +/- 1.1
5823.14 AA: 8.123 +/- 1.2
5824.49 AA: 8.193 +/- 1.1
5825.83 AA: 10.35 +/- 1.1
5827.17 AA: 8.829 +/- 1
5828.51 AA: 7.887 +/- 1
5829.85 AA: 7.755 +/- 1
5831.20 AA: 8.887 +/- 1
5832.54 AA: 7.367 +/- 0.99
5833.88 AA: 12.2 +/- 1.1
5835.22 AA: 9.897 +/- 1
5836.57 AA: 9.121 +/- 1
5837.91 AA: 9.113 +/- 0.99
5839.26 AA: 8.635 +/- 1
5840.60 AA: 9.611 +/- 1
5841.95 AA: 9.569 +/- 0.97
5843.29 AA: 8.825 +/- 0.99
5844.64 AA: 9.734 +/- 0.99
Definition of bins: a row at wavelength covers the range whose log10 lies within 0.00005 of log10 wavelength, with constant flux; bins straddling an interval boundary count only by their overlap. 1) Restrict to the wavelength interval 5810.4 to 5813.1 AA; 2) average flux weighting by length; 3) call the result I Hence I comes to 8.74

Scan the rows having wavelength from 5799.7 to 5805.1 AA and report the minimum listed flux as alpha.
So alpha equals 8.085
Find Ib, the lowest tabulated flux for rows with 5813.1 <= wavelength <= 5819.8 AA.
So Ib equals 8.65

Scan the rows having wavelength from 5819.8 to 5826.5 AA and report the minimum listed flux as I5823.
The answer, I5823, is 7.044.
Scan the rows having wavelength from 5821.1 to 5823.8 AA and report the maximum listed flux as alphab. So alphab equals 8.123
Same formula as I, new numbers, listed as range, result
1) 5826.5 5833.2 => 8.15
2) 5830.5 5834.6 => 9.49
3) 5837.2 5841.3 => 9.12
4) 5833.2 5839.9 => 9.79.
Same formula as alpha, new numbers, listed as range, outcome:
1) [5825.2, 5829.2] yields 7.887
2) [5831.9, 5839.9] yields 7.367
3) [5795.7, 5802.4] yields 7.99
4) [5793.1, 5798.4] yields 9.565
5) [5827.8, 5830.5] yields 7.755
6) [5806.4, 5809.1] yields 9.198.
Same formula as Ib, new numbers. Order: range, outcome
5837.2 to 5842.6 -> 8.635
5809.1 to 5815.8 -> 8.255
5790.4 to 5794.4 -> 8.594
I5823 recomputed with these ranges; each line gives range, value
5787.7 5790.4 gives 7.477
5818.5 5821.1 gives 9.381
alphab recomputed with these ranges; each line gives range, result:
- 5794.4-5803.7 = 11.91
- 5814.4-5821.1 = 11.81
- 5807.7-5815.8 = 10.57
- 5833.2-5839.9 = 12.2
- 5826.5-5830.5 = 8.829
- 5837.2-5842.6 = 9.611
